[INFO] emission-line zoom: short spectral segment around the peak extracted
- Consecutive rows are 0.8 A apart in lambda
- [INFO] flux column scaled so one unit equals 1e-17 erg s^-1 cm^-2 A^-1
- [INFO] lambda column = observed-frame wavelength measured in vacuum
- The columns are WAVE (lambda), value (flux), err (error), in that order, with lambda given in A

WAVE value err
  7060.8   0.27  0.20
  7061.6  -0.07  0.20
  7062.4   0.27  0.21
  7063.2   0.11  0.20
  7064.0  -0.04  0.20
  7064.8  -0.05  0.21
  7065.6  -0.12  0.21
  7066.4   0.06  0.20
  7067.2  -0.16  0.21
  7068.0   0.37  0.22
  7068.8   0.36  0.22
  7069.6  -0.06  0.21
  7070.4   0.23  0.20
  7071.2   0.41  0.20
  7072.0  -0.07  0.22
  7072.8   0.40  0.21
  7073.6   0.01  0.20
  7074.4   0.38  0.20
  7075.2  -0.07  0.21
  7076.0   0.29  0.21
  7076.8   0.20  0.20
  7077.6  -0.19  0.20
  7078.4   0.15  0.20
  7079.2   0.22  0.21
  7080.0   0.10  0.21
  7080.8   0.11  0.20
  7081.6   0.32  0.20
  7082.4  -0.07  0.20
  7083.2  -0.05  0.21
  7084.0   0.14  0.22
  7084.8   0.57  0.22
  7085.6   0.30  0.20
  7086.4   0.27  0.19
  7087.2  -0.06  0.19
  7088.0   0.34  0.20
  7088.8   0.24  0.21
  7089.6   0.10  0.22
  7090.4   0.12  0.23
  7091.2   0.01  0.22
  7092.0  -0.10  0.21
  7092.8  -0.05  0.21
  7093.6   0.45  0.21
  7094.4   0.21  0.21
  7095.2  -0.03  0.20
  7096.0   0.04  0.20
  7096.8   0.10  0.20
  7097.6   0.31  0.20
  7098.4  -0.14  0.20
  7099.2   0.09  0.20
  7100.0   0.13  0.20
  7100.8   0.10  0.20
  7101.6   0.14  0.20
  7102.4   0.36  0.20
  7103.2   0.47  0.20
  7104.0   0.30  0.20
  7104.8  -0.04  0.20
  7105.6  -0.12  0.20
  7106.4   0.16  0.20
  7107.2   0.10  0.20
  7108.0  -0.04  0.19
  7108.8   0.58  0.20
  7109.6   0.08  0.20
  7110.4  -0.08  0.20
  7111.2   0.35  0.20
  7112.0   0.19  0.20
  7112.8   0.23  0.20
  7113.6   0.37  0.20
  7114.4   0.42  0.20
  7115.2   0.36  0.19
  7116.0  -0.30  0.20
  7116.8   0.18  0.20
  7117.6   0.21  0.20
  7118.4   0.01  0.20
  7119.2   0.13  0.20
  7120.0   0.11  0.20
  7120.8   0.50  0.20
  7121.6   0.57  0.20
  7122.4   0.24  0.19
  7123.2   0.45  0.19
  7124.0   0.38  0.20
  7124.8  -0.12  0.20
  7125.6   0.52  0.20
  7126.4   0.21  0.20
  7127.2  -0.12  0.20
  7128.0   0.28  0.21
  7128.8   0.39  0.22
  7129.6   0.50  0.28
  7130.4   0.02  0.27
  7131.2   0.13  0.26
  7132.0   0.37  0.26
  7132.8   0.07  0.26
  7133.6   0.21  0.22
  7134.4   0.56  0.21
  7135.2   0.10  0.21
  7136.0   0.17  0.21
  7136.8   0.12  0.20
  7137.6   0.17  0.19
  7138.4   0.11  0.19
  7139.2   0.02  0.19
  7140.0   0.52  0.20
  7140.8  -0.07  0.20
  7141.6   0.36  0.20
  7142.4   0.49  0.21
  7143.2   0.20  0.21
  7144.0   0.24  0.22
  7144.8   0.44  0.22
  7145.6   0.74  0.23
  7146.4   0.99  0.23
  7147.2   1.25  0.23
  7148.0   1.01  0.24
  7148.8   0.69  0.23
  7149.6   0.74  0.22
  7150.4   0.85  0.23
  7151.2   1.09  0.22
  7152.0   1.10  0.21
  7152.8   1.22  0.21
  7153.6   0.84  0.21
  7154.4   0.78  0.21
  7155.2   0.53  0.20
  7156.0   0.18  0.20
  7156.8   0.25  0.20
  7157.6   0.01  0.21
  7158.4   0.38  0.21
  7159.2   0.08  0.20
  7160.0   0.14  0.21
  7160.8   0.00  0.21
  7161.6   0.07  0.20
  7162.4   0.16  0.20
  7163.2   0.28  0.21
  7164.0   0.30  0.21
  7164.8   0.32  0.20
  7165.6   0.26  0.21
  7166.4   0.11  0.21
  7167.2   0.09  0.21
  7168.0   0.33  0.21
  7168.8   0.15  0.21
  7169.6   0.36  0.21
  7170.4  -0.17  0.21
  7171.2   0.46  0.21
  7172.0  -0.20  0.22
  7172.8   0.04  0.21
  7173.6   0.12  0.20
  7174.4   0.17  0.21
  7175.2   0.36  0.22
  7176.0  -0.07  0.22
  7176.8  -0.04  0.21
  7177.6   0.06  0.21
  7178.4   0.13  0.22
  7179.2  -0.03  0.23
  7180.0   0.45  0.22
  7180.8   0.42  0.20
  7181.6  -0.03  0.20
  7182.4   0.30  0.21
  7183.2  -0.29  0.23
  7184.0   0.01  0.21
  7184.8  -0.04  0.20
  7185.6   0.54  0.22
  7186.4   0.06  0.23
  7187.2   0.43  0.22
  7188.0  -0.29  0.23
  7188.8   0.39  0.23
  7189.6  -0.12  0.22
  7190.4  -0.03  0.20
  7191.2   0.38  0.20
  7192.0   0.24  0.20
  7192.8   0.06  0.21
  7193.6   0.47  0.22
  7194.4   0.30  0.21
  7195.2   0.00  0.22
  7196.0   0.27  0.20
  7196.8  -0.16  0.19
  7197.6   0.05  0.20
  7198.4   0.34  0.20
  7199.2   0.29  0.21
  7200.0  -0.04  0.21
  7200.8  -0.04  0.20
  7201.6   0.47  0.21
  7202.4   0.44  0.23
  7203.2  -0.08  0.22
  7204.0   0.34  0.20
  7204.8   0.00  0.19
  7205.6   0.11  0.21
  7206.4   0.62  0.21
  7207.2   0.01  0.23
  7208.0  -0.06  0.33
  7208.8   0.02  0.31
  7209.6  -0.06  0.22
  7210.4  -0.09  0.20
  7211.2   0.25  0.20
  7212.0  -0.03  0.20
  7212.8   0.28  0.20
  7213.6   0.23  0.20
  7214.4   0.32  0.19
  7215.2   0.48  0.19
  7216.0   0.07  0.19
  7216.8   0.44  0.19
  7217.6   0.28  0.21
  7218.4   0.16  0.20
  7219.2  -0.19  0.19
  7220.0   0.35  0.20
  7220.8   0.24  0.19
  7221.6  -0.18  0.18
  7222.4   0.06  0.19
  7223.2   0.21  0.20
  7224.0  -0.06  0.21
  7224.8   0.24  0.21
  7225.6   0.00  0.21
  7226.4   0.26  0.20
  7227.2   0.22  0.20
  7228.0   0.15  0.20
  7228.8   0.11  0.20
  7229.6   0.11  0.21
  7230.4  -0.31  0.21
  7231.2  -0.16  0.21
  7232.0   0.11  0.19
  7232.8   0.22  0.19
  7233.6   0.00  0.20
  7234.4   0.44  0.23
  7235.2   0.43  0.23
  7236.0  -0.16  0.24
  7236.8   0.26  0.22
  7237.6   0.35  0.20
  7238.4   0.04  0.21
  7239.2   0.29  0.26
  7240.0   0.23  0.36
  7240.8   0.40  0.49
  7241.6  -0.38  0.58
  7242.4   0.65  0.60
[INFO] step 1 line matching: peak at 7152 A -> [O II] 3727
